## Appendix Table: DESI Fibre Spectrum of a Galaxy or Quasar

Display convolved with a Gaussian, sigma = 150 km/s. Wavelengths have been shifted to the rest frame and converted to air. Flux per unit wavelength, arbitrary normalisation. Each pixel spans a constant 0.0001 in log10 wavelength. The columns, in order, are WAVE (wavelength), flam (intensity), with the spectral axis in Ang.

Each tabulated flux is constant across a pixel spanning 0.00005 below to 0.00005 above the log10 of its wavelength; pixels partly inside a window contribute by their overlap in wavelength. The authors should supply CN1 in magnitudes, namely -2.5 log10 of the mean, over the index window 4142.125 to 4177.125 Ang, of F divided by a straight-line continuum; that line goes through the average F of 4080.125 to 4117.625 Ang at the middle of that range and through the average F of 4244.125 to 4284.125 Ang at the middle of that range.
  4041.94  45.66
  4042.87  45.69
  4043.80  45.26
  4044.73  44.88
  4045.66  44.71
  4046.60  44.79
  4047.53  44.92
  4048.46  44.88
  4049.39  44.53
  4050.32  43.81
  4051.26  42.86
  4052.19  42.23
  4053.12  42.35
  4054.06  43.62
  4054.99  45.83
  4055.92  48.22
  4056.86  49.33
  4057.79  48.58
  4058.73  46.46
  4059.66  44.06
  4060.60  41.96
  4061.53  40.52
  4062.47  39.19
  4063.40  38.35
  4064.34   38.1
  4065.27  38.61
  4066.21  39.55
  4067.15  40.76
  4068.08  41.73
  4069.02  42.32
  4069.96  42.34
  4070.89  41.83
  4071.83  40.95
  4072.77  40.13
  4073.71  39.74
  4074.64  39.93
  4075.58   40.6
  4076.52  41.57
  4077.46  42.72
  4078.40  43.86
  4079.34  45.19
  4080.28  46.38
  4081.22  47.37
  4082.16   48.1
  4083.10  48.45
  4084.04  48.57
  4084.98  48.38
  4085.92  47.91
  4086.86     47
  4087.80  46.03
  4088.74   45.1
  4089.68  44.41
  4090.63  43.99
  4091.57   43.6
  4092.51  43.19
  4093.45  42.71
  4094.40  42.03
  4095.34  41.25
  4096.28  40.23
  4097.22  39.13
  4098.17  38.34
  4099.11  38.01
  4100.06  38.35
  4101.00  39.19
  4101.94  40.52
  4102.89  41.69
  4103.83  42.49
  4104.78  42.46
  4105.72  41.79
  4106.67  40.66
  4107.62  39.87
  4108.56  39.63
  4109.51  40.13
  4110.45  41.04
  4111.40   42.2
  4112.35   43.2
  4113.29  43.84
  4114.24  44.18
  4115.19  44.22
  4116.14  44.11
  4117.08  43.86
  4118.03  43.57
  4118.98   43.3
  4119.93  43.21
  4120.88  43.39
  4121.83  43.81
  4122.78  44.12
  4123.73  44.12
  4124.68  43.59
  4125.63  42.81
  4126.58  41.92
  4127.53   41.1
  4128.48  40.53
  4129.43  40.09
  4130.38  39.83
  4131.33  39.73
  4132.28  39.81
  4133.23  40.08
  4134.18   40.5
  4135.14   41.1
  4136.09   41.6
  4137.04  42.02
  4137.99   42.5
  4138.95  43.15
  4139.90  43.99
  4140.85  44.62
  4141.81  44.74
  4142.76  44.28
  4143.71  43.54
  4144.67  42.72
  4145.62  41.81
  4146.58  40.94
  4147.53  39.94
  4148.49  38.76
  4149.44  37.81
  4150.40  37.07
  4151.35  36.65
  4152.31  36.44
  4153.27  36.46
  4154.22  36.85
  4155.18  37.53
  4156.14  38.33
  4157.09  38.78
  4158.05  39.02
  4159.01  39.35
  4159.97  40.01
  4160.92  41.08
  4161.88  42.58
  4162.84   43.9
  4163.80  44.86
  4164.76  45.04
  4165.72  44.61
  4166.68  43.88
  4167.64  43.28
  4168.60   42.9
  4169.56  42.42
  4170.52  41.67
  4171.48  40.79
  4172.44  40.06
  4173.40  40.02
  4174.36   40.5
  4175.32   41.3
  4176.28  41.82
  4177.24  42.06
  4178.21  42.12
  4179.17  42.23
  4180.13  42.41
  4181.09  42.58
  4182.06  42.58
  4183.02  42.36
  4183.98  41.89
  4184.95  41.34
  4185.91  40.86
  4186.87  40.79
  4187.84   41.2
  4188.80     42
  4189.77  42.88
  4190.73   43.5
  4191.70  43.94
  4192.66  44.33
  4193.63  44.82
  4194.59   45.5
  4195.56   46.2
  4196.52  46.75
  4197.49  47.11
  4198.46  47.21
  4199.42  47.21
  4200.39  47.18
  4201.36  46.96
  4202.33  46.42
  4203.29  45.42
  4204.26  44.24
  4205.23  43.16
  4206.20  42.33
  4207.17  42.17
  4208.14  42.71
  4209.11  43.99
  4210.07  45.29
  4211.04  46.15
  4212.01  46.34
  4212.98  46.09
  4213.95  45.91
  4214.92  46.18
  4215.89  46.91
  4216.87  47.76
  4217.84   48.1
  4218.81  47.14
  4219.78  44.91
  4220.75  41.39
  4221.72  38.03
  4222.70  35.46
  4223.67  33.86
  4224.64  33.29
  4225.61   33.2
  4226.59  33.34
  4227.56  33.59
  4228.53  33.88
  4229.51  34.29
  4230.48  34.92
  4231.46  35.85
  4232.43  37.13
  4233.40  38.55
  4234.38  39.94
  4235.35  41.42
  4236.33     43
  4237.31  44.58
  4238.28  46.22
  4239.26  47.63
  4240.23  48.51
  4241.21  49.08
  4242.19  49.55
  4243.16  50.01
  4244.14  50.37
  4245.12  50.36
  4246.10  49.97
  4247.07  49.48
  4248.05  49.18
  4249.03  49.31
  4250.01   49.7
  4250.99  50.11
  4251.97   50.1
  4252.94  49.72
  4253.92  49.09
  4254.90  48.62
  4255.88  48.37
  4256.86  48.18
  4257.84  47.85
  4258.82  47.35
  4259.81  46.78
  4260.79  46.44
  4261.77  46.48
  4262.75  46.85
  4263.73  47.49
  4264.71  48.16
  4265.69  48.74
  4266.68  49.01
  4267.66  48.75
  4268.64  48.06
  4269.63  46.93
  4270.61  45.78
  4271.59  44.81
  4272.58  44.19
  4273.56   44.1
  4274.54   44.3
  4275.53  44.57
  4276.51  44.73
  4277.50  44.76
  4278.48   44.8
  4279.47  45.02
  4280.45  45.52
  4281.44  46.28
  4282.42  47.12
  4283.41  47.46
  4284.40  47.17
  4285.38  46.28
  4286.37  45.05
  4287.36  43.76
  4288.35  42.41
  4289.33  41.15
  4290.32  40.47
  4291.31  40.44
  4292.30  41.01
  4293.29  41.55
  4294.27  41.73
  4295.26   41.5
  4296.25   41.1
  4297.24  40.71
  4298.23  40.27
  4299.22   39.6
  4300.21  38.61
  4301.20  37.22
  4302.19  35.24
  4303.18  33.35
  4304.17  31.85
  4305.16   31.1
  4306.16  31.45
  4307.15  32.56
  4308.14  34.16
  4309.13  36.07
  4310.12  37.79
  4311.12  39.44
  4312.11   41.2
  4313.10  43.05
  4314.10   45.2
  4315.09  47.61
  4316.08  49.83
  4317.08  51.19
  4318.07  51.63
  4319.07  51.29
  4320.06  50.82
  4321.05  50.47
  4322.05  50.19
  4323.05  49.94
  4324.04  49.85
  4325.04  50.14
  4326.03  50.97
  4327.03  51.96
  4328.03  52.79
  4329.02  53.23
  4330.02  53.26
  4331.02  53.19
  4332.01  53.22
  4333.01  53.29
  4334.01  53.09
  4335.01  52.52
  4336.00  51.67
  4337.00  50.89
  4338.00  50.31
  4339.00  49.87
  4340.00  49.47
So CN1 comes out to 0.10 mag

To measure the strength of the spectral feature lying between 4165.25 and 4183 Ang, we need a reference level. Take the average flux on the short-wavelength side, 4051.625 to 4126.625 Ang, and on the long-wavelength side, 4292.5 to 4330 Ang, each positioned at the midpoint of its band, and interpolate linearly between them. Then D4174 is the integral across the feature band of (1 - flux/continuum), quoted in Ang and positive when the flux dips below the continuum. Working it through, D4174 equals 0.4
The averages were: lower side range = 42.9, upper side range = 43.3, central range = 42.1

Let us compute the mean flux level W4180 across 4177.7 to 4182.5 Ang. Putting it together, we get 42.3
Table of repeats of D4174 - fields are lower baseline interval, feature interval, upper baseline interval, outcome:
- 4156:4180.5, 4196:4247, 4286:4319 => -2.60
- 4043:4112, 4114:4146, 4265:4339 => 0.61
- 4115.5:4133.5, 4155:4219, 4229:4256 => 1.14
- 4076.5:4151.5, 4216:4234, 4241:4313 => 2.23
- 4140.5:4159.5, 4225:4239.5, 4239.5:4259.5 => 2.83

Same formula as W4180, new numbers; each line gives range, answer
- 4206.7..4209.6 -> 43.1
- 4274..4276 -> 44.4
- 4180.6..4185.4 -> 42.1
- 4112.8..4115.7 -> 44.1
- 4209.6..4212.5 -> 45.9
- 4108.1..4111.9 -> 40.7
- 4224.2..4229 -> 33.5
